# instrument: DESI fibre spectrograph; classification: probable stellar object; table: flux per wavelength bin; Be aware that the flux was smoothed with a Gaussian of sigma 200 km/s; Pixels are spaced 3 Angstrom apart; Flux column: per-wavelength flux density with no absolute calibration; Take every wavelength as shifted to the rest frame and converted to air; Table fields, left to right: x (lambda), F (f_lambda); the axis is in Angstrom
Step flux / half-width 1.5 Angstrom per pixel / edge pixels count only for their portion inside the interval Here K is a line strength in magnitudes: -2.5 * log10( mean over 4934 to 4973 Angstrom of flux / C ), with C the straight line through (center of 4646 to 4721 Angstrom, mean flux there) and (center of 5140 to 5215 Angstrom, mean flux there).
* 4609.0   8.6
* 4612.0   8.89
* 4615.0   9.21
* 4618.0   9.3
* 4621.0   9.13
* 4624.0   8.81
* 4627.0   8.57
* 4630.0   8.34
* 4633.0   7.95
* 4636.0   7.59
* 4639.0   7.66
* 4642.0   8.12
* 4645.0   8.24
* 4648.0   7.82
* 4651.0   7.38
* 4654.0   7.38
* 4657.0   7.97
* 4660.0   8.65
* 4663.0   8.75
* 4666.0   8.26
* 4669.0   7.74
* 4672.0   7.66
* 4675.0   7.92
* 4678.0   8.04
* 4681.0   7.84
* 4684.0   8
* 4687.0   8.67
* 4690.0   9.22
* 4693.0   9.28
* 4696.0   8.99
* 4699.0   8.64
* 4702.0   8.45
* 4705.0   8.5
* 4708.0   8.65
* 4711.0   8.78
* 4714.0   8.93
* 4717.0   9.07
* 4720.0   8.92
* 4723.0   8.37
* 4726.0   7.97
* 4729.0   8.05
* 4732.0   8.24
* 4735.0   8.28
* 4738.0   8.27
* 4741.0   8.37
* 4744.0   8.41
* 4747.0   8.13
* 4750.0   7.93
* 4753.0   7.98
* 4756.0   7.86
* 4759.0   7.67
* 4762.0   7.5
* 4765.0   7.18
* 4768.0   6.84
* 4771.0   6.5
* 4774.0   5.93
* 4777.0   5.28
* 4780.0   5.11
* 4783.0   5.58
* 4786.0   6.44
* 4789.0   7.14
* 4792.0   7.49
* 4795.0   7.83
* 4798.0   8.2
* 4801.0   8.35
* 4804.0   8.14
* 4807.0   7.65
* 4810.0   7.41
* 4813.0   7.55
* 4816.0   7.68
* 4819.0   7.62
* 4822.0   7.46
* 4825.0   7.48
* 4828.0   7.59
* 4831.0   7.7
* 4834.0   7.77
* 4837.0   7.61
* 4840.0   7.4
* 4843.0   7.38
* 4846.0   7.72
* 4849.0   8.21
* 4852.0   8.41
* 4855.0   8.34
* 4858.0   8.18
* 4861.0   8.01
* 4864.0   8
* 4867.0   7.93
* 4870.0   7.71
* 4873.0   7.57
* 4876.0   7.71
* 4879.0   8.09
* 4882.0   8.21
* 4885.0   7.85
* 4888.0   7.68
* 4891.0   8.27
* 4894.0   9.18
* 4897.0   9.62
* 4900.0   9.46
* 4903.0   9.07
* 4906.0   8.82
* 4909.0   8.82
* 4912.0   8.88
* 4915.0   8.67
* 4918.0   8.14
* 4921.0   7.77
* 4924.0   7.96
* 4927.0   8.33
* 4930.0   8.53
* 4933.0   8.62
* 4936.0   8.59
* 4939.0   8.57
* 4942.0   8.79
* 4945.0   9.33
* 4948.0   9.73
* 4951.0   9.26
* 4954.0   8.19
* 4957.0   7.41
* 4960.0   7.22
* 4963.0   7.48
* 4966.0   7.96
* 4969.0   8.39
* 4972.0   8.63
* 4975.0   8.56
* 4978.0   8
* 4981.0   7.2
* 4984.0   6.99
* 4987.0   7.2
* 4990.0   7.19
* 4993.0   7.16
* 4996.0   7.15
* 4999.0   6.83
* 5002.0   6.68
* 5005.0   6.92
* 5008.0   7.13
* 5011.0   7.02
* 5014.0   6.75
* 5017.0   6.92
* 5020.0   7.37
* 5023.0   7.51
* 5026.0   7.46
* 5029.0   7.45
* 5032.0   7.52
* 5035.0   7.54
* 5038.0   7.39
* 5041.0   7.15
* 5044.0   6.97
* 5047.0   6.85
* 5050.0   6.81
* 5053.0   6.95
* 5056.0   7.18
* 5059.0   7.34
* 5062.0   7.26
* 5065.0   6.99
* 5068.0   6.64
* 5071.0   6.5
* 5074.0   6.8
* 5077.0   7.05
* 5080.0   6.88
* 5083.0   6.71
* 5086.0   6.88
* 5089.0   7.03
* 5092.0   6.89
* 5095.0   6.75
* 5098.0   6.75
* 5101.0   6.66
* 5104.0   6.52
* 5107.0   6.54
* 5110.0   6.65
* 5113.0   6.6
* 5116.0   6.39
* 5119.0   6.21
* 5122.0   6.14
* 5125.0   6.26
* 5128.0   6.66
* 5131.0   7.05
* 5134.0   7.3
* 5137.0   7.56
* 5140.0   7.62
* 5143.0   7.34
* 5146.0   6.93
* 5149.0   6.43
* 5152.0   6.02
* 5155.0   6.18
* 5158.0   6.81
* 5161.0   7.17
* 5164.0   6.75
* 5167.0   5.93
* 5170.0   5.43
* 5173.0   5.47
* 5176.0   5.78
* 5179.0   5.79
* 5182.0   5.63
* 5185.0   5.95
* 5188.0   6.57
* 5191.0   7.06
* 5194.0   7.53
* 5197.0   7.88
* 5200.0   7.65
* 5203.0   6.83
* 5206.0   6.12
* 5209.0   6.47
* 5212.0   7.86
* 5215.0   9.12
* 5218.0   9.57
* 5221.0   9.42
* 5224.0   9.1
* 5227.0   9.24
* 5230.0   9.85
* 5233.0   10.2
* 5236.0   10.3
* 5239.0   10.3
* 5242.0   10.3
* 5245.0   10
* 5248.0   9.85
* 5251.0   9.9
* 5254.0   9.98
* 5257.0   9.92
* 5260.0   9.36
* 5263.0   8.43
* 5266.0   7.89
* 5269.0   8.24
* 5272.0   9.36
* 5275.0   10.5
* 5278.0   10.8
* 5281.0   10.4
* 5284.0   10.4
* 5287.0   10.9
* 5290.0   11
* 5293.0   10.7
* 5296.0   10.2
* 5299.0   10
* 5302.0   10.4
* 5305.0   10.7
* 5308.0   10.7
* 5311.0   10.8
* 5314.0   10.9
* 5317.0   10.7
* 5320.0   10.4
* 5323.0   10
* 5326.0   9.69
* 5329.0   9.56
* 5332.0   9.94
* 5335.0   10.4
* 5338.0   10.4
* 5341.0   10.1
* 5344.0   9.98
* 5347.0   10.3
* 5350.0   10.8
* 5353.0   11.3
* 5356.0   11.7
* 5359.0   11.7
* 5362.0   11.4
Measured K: -0.14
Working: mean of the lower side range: 8.38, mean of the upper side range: 6.64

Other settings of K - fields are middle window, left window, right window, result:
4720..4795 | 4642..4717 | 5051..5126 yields 0.09 mag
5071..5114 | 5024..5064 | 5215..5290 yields 0.16 mag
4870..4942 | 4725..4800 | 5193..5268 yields -0.08 mag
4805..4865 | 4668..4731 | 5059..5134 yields 0.02 mag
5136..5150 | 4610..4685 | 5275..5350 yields 0.34 mag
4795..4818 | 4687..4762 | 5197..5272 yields 0.09 mag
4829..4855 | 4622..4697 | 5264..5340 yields 0.13 mag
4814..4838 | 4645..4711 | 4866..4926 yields 0.10 mag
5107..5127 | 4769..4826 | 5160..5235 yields 0.15 mag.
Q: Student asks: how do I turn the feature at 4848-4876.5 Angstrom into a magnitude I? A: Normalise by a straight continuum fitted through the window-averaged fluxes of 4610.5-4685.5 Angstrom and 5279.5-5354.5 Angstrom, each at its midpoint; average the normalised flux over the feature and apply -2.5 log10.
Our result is 0.116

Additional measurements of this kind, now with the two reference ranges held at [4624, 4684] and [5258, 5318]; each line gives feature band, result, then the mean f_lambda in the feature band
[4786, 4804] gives 0.10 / 7.72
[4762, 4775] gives 0.24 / 6.74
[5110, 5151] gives 0.37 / 6.79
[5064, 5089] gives 0.35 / 6.82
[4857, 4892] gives 0.11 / 7.93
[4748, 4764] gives 0.08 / 7.78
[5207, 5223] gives 0.17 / 8.43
